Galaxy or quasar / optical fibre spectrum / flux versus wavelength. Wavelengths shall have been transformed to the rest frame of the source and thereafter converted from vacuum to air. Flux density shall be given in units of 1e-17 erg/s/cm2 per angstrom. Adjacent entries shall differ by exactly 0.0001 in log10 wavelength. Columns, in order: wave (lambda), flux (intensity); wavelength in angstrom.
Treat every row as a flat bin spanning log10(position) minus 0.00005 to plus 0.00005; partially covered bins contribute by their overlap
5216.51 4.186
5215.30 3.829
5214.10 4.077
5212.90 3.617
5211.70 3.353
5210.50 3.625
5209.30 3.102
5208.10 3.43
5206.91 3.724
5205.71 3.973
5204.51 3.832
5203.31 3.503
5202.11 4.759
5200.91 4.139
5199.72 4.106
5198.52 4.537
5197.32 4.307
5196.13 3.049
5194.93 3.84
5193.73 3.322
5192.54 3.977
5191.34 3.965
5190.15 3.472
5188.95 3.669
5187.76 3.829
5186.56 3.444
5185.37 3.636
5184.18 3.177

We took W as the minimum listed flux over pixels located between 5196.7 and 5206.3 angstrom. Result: 3.503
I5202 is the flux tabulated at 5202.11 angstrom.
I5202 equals 4.759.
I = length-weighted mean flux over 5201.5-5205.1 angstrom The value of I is 4.03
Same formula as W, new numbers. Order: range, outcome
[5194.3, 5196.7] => 3.049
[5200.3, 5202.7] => 4.139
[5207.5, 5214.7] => 3.102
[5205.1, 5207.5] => 3.724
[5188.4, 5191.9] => 3.472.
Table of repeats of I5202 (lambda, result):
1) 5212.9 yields 3.617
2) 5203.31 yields 3.503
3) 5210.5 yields 3.625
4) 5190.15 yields 3.472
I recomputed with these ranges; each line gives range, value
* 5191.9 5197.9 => 3.7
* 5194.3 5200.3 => 3.96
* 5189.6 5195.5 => 3.72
